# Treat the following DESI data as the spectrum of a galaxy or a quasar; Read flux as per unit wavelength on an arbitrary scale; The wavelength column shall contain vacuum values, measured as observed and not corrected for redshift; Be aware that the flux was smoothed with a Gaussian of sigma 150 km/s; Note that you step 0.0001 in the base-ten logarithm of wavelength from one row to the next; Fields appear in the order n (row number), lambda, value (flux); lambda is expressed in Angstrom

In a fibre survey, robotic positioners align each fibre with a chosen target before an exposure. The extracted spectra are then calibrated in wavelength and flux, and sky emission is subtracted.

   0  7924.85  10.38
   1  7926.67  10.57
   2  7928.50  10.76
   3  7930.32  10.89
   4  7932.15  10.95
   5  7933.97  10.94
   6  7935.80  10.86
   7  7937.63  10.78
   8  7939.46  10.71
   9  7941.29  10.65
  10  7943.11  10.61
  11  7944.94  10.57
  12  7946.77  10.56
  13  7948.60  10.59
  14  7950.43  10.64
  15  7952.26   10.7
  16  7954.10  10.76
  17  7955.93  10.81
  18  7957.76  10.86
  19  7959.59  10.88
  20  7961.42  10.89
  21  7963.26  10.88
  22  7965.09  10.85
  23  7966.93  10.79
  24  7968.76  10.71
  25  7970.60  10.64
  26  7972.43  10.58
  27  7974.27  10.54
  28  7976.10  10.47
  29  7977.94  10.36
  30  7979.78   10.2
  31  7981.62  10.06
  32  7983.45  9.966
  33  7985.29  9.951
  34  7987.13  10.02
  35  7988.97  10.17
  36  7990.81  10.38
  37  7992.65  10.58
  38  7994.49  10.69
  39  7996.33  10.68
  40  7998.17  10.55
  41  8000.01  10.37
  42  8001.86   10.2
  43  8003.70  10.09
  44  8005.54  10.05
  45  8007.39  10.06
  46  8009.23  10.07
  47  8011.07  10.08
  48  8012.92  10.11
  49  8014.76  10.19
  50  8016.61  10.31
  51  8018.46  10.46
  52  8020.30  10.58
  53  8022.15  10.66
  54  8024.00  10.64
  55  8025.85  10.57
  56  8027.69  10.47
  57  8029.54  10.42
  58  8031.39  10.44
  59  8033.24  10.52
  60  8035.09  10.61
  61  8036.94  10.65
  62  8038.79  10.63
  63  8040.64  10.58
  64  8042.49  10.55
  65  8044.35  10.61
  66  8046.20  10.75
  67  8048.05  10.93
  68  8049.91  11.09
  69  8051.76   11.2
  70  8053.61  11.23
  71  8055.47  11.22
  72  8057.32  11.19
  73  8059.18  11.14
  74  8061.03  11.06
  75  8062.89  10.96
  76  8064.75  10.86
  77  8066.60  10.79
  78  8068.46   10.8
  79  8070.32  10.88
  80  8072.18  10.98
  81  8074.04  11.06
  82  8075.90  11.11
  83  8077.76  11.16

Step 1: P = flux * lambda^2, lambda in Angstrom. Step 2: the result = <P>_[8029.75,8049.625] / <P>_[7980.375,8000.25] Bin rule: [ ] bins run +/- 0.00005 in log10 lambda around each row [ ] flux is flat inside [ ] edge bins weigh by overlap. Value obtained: 1.0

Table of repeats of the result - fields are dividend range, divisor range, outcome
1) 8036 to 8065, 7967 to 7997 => 1.07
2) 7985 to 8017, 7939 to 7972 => 0.97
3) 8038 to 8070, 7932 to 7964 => 1.04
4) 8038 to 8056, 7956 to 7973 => 1.03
